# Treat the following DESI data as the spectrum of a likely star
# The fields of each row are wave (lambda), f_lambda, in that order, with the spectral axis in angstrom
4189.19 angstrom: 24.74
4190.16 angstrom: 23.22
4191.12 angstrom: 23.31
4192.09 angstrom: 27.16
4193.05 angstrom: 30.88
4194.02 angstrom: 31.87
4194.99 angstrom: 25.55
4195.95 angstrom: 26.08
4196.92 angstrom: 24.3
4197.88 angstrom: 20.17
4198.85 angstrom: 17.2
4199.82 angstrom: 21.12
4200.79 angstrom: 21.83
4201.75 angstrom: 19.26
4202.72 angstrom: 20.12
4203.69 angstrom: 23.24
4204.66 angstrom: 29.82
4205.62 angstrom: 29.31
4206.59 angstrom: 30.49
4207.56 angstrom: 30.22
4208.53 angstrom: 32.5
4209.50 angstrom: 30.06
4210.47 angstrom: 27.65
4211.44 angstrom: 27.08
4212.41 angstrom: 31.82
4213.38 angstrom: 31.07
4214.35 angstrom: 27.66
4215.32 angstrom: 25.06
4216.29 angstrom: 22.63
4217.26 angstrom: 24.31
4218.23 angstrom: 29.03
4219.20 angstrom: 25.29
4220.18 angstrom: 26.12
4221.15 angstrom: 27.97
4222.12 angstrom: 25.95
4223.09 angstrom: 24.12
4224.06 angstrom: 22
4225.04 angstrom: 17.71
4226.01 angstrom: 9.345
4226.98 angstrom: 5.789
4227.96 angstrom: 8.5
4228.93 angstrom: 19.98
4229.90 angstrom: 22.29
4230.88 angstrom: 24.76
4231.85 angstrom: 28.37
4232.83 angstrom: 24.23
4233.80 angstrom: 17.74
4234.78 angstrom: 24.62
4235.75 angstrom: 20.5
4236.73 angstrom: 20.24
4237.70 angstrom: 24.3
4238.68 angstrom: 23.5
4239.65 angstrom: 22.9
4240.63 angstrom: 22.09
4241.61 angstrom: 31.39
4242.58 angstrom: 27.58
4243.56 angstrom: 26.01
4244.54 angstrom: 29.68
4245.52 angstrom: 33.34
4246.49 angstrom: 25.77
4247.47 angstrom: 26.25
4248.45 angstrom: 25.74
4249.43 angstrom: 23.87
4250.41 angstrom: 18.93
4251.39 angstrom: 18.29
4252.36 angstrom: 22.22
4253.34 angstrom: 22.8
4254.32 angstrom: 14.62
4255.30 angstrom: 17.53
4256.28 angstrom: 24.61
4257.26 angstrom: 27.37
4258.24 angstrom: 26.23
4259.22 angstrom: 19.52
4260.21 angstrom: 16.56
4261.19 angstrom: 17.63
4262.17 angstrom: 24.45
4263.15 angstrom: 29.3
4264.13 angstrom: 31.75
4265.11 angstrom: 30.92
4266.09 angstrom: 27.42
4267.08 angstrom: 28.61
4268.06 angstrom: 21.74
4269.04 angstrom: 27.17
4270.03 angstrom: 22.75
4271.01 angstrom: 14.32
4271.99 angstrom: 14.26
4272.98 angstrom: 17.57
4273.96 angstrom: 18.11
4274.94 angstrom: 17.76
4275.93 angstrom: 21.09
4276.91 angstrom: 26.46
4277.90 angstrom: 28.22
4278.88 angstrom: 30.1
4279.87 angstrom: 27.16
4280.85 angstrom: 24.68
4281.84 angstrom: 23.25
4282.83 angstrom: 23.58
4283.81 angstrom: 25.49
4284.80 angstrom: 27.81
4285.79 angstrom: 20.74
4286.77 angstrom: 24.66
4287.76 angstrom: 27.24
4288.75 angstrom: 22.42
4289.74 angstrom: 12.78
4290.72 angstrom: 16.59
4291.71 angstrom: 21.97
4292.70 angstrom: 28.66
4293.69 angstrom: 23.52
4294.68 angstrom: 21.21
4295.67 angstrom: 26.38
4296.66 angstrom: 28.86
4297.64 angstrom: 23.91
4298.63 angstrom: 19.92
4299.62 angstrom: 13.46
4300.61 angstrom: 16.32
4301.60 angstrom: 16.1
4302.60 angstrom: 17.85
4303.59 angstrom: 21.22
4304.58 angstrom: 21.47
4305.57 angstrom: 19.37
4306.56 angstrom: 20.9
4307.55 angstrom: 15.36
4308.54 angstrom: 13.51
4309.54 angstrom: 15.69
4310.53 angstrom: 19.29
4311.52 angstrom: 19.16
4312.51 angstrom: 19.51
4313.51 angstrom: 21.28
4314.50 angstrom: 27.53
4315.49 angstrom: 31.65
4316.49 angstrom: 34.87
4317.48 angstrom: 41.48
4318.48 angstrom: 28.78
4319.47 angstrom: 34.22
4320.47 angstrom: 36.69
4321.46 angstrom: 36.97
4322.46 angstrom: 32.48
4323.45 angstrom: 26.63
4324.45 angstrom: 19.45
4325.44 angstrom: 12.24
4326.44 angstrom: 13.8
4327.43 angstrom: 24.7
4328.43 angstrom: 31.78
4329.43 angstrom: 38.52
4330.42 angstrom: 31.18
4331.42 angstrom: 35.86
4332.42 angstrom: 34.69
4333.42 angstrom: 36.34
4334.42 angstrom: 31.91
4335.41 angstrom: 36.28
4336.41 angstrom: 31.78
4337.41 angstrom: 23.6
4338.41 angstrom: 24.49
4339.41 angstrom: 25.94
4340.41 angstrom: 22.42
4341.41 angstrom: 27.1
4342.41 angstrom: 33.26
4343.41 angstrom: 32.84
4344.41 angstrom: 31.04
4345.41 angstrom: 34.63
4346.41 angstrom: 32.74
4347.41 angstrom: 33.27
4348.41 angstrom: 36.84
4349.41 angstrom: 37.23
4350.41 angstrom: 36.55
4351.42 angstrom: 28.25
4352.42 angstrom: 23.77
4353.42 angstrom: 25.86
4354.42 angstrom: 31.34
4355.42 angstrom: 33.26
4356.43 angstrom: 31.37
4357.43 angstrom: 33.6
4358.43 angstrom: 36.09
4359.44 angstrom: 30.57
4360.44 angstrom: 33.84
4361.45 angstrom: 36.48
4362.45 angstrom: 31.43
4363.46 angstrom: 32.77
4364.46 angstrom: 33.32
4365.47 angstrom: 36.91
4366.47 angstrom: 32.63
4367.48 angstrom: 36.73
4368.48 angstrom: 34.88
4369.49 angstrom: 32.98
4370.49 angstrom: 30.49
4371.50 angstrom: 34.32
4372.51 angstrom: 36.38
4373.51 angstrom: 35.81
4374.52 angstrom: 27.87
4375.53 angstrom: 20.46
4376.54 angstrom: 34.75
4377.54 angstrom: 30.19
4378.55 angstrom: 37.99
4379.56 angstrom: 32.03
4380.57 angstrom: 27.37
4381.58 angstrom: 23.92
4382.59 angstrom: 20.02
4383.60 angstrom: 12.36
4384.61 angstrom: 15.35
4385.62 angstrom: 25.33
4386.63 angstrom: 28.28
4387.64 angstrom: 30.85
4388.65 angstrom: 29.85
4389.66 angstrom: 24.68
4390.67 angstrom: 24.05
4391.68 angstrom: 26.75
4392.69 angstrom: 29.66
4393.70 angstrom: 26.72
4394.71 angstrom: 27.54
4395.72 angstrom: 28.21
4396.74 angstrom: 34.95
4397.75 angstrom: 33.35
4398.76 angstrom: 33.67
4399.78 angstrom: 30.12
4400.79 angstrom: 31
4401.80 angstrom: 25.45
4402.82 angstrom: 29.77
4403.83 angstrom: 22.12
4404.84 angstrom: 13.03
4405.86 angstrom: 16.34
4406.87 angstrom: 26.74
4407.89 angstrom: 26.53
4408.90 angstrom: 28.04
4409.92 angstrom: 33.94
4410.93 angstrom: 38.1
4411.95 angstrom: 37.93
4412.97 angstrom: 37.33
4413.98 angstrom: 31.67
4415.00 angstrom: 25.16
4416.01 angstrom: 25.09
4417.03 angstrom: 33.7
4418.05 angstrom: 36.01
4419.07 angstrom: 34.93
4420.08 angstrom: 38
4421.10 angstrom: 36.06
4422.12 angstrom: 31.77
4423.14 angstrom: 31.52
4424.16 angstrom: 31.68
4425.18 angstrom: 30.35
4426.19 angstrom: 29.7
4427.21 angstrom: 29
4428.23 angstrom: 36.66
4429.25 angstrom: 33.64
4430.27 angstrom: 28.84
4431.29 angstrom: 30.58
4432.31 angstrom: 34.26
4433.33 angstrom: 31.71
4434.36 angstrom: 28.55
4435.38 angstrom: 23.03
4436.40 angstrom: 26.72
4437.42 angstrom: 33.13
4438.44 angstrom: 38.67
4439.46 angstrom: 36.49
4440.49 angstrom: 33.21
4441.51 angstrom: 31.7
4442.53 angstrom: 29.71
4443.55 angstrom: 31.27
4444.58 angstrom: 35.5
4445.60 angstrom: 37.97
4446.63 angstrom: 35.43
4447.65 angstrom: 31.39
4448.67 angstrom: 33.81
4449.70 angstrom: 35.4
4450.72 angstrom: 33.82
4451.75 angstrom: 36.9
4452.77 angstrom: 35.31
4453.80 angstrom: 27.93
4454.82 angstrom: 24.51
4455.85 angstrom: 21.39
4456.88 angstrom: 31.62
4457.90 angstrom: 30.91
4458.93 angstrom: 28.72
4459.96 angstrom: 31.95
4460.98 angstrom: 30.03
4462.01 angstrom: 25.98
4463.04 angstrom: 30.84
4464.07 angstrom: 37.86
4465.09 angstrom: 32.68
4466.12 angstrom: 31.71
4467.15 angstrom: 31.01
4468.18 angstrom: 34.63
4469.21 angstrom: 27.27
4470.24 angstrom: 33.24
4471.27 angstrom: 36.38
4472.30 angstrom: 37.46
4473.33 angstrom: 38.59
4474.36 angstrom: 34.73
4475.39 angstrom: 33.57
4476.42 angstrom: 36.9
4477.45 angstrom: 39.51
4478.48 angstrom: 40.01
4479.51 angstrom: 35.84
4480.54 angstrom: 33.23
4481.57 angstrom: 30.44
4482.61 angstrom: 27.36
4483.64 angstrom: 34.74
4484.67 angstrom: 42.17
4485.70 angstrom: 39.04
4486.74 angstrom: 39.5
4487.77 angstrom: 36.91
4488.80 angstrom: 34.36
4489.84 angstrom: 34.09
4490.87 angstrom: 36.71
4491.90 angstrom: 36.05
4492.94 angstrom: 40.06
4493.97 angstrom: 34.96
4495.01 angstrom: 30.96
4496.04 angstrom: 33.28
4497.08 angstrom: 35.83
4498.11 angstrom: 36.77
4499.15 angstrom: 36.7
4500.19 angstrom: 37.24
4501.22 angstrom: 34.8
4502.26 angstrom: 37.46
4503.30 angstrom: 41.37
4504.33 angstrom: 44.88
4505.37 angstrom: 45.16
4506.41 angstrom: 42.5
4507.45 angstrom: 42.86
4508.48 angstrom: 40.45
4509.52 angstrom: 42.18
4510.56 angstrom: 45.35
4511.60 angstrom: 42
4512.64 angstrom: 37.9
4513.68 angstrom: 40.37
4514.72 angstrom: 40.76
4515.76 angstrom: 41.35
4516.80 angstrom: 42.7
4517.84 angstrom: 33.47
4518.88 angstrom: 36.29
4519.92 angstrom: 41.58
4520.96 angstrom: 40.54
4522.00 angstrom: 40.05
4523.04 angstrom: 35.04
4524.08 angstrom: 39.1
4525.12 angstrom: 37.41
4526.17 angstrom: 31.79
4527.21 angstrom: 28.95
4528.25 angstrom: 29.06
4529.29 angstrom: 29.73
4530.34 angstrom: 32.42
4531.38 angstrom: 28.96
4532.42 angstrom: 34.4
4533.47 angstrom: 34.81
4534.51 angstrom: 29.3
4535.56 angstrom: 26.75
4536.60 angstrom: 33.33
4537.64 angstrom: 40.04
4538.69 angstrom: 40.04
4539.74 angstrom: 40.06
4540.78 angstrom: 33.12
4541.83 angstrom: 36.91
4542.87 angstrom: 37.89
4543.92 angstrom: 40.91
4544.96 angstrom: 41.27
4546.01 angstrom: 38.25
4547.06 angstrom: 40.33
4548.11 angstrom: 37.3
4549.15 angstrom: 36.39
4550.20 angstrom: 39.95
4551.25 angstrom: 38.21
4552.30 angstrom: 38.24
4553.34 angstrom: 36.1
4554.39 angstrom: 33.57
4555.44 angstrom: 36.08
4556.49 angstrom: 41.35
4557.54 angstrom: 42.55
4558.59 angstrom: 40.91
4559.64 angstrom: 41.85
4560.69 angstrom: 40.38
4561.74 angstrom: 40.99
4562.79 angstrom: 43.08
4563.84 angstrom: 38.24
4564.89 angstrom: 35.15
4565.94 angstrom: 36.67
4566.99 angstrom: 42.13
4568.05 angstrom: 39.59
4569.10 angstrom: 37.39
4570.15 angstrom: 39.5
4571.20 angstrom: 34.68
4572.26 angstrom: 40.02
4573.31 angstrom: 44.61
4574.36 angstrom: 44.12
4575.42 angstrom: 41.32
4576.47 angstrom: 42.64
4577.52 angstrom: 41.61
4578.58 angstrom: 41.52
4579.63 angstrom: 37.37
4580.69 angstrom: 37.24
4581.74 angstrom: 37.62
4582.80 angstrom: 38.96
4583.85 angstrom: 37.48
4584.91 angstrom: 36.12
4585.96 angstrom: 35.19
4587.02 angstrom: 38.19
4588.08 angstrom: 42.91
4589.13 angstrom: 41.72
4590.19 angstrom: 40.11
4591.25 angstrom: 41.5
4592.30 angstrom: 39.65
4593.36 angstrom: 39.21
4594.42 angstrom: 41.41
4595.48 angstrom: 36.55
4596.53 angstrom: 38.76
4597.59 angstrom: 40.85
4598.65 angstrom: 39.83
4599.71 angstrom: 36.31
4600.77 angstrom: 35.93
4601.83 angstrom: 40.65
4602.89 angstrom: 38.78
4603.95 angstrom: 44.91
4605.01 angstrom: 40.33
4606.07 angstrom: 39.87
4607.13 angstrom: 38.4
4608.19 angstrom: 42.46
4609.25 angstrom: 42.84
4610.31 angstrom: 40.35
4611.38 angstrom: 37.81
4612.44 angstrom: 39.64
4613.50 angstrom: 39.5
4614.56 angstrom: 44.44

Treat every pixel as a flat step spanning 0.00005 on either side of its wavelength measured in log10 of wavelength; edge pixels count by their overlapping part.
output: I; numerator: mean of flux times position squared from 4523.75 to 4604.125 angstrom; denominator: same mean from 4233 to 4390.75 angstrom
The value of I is 1.6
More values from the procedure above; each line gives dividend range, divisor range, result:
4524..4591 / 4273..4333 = 1.75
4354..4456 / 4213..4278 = 1.44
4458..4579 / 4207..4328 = 1.76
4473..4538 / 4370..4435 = 1.30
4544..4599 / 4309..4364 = 1.46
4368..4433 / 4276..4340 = 1.23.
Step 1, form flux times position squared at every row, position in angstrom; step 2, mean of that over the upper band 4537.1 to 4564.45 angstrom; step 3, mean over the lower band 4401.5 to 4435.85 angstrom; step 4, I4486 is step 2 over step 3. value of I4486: 1.4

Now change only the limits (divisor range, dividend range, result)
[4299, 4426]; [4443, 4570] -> 1.34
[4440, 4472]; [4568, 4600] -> 1.31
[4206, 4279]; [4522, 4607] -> 1.85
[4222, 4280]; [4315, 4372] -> 1.45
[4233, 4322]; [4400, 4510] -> 1.54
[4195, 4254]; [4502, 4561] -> 1.82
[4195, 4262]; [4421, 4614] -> 1.77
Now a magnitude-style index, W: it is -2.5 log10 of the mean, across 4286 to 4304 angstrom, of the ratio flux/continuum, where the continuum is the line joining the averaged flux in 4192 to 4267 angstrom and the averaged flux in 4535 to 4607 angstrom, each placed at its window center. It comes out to 0.26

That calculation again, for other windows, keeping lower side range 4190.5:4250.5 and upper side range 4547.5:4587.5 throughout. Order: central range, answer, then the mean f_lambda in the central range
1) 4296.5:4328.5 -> 0.21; 23.4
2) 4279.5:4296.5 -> 0.16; 23.5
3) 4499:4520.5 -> -0.11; 40.4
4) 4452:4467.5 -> 0.14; 30.3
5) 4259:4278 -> 0.17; 22.7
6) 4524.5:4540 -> 0.14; 33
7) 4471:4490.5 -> -0.02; 36.1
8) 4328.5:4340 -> -0.09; 31.8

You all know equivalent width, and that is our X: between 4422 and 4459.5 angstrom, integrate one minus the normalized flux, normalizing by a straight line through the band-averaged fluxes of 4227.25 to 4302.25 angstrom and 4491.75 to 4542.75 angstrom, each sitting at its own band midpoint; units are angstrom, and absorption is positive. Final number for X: 1.3 angstrom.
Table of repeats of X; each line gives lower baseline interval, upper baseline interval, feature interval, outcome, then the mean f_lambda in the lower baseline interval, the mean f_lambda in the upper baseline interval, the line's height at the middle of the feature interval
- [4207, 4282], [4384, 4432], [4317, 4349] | -4.2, 23.8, 29.6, 26.9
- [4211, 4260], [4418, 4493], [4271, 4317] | 7.2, 23.3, 33.2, 26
